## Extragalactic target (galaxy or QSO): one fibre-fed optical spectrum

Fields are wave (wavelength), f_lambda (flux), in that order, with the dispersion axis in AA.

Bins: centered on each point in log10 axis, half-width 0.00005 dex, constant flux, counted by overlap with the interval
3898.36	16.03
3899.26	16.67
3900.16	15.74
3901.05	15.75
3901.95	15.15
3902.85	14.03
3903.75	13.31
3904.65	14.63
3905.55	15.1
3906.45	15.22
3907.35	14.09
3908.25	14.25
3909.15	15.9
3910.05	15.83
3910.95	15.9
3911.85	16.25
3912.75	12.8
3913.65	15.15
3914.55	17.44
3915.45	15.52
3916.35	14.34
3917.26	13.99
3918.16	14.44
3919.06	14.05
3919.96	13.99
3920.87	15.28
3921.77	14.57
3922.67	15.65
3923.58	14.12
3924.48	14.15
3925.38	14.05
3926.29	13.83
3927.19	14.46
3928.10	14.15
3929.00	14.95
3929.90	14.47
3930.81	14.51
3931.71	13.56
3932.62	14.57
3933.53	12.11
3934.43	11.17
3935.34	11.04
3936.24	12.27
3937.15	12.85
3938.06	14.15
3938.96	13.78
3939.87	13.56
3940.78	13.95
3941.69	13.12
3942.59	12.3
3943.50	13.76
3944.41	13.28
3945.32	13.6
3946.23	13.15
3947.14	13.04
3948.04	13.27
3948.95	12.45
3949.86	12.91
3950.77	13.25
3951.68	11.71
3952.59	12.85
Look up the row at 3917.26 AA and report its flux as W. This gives 13.99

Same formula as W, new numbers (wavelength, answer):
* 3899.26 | 16.67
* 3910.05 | 15.83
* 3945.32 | 13.6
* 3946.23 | 13.15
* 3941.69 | 13.12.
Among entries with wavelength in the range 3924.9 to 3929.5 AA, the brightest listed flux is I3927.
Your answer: 14.95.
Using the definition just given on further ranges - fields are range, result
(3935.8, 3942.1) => 14.15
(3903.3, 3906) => 15.1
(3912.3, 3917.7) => 17.44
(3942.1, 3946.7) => 13.76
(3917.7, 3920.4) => 14.44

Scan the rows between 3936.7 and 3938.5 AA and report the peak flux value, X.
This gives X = 14.15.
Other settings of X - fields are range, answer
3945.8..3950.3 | 13.27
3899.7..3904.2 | 15.75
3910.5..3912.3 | 16.25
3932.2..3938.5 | 14.57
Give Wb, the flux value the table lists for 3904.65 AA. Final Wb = 14.63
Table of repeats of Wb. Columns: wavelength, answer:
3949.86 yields 12.91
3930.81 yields 14.51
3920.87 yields 15.28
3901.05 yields 15.75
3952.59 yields 12.85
